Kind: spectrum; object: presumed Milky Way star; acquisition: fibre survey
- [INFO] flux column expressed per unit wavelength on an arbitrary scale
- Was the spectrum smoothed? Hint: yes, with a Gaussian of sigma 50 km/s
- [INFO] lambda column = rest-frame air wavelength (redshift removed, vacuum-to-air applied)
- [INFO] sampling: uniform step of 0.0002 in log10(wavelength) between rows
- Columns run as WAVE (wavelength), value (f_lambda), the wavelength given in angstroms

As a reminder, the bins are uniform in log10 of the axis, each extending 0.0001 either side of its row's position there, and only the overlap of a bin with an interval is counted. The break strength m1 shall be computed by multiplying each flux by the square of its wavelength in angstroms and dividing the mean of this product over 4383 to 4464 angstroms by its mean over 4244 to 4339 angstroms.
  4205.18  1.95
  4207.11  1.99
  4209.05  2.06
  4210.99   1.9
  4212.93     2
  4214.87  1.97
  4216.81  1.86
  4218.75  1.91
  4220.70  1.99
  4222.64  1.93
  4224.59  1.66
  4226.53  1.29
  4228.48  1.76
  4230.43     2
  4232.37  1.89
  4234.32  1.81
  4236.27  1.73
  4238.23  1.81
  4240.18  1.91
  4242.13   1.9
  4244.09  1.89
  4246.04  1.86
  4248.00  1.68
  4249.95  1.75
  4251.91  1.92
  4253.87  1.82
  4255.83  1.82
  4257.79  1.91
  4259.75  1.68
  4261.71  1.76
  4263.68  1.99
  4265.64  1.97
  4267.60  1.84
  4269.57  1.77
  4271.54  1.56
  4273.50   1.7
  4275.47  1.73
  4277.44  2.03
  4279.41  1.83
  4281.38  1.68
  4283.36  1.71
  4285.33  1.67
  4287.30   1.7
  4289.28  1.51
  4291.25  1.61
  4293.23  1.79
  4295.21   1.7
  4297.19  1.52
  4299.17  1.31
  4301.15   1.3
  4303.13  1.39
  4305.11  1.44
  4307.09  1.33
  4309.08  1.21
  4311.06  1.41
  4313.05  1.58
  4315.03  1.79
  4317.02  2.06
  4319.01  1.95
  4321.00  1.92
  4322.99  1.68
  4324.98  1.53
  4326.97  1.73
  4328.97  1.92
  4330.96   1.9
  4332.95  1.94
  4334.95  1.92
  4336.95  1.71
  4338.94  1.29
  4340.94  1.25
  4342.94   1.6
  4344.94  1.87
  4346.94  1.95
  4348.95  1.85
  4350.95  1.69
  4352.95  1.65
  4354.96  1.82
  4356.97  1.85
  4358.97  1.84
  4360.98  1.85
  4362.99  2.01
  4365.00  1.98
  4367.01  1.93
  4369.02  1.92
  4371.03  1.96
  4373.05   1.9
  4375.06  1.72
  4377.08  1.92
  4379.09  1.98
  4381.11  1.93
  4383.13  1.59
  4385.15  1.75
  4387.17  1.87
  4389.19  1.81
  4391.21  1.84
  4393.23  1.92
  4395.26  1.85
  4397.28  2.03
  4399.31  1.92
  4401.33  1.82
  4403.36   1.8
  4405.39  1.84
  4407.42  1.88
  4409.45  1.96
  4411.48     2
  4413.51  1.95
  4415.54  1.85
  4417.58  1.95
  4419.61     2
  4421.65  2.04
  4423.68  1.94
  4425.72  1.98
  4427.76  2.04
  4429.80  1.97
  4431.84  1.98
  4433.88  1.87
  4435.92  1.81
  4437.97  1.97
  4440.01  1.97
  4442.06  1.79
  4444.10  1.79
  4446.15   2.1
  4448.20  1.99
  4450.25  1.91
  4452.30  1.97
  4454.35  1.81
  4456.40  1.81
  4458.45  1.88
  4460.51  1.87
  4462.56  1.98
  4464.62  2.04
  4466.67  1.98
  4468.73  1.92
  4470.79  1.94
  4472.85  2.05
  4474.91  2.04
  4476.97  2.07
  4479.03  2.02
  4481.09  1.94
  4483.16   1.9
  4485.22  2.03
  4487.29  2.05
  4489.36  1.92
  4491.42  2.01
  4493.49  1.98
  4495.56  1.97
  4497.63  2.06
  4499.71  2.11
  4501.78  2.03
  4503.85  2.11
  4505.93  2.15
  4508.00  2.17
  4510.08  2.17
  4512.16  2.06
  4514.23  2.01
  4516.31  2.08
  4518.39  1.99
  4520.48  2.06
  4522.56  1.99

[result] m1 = 1.2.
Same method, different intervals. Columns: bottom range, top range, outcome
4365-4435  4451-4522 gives 1.09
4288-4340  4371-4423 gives 1.20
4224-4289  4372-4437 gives 1.14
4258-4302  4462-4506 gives 1.30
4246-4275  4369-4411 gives 1.10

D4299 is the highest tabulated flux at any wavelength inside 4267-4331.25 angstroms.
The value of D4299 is 2.06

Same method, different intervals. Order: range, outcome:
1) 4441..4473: 2.1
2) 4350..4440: 2.04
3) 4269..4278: 2.03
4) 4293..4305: 1.79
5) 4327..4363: 2.01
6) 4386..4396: 1.92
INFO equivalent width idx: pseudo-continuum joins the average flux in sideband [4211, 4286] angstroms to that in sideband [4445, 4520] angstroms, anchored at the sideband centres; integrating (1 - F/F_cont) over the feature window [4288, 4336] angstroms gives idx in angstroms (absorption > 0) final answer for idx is 5.76 angstroms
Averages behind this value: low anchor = 1.82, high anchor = 2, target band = 1.64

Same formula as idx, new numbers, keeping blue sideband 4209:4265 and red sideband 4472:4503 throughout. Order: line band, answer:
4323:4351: 2.7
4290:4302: 2.2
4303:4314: 2.9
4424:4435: 0.0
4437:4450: 0.3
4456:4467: 0.4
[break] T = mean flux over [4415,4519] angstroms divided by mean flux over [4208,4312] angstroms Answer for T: 1.14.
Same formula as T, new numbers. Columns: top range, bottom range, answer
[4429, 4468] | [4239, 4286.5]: 1.06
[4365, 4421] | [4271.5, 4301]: 1.14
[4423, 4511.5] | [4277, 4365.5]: 1.17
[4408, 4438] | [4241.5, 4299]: 1.11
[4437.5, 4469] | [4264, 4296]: 1.10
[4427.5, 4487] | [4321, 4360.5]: 1.12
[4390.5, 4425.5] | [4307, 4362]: 1.11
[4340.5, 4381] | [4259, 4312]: 1.12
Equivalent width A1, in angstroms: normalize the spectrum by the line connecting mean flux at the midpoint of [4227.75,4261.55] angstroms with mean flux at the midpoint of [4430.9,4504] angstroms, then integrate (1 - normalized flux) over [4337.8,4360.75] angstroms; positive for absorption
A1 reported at 2.3 angstroms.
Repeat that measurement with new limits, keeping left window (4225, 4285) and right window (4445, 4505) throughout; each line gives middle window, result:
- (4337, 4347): 1.6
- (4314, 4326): 0.2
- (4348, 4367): 0.4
